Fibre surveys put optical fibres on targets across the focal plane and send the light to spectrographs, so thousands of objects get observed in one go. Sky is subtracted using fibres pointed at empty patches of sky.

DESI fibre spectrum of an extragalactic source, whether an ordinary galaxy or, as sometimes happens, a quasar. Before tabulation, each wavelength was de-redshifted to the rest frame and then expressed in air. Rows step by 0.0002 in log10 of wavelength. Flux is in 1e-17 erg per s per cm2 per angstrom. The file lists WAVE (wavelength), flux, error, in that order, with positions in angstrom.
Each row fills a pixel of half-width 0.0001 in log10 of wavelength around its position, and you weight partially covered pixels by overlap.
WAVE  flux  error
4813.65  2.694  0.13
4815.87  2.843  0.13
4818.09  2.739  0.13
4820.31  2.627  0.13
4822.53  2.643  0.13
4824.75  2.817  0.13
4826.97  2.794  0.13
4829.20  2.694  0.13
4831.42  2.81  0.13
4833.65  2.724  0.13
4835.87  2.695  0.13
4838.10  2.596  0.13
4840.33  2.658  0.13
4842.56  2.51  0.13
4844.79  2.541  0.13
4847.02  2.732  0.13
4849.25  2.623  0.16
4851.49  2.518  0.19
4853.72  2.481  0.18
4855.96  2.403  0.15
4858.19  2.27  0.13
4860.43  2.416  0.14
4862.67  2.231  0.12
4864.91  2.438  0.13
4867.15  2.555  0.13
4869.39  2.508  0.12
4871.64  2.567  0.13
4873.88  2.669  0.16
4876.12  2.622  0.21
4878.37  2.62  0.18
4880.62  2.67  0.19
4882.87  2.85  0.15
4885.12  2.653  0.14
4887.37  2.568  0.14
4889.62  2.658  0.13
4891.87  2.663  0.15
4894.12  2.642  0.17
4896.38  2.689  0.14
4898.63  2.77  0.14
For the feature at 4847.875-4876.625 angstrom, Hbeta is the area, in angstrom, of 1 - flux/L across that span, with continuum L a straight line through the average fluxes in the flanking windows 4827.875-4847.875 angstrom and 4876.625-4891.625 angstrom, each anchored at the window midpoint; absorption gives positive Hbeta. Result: 1.9 angstrom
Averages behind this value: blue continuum 2.66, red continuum 2.67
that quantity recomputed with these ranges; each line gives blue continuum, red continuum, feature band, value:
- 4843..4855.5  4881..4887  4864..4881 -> 0.56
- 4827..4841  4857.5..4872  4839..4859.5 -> 0.32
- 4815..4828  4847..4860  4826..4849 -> -0.54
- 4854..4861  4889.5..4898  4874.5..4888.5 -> -0.51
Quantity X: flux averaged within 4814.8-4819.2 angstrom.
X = 2.79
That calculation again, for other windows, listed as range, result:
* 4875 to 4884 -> 2.69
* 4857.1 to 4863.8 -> 2.3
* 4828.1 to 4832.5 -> 2.75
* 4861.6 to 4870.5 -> 2.43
